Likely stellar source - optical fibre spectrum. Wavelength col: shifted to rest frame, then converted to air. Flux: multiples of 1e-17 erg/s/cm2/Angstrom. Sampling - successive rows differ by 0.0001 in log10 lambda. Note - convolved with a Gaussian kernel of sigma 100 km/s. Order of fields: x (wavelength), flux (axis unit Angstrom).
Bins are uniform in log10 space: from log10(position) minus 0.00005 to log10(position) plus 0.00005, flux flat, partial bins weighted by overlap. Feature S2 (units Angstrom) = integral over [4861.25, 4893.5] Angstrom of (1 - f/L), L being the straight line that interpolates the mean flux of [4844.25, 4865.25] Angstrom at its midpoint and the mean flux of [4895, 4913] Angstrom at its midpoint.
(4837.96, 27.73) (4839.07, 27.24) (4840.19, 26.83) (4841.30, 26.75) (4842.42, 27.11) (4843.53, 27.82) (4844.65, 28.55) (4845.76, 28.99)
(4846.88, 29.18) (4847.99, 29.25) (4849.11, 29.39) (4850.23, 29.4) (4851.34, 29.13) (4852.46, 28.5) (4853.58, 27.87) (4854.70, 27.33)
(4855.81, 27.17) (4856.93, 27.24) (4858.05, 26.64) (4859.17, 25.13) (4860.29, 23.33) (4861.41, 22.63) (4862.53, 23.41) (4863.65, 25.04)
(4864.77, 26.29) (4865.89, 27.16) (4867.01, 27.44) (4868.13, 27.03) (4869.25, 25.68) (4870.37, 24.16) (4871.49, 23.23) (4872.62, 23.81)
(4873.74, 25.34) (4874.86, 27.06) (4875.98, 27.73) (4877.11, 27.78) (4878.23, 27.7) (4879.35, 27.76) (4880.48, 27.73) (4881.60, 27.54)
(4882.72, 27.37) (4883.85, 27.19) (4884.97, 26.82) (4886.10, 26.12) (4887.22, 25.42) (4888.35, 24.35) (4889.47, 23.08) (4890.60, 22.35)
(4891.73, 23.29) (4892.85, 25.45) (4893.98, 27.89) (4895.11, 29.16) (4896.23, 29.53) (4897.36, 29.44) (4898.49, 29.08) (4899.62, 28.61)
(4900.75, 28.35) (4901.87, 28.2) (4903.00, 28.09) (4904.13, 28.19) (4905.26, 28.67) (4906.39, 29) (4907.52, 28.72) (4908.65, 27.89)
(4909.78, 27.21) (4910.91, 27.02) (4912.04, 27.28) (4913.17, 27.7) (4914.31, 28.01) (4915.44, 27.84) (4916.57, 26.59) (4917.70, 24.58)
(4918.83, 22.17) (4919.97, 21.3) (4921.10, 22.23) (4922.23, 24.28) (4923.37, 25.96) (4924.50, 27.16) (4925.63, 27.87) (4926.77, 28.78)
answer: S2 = 2.2 Angstrom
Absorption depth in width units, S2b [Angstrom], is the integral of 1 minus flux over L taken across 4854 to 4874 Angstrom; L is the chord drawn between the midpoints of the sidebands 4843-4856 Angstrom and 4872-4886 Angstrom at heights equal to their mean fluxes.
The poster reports 1.7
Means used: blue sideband 28.6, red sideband 26.9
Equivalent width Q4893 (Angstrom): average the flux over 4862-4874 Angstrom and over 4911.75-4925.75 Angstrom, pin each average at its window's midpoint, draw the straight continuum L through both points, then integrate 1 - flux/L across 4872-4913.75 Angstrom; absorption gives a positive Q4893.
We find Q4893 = -2.8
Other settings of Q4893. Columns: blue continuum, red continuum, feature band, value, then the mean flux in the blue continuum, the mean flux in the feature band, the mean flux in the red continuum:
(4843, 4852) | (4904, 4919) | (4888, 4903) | 0.4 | 29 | 26.9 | 27.3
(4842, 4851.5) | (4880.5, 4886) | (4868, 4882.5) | 0.6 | 28.8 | 26.4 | 27.2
